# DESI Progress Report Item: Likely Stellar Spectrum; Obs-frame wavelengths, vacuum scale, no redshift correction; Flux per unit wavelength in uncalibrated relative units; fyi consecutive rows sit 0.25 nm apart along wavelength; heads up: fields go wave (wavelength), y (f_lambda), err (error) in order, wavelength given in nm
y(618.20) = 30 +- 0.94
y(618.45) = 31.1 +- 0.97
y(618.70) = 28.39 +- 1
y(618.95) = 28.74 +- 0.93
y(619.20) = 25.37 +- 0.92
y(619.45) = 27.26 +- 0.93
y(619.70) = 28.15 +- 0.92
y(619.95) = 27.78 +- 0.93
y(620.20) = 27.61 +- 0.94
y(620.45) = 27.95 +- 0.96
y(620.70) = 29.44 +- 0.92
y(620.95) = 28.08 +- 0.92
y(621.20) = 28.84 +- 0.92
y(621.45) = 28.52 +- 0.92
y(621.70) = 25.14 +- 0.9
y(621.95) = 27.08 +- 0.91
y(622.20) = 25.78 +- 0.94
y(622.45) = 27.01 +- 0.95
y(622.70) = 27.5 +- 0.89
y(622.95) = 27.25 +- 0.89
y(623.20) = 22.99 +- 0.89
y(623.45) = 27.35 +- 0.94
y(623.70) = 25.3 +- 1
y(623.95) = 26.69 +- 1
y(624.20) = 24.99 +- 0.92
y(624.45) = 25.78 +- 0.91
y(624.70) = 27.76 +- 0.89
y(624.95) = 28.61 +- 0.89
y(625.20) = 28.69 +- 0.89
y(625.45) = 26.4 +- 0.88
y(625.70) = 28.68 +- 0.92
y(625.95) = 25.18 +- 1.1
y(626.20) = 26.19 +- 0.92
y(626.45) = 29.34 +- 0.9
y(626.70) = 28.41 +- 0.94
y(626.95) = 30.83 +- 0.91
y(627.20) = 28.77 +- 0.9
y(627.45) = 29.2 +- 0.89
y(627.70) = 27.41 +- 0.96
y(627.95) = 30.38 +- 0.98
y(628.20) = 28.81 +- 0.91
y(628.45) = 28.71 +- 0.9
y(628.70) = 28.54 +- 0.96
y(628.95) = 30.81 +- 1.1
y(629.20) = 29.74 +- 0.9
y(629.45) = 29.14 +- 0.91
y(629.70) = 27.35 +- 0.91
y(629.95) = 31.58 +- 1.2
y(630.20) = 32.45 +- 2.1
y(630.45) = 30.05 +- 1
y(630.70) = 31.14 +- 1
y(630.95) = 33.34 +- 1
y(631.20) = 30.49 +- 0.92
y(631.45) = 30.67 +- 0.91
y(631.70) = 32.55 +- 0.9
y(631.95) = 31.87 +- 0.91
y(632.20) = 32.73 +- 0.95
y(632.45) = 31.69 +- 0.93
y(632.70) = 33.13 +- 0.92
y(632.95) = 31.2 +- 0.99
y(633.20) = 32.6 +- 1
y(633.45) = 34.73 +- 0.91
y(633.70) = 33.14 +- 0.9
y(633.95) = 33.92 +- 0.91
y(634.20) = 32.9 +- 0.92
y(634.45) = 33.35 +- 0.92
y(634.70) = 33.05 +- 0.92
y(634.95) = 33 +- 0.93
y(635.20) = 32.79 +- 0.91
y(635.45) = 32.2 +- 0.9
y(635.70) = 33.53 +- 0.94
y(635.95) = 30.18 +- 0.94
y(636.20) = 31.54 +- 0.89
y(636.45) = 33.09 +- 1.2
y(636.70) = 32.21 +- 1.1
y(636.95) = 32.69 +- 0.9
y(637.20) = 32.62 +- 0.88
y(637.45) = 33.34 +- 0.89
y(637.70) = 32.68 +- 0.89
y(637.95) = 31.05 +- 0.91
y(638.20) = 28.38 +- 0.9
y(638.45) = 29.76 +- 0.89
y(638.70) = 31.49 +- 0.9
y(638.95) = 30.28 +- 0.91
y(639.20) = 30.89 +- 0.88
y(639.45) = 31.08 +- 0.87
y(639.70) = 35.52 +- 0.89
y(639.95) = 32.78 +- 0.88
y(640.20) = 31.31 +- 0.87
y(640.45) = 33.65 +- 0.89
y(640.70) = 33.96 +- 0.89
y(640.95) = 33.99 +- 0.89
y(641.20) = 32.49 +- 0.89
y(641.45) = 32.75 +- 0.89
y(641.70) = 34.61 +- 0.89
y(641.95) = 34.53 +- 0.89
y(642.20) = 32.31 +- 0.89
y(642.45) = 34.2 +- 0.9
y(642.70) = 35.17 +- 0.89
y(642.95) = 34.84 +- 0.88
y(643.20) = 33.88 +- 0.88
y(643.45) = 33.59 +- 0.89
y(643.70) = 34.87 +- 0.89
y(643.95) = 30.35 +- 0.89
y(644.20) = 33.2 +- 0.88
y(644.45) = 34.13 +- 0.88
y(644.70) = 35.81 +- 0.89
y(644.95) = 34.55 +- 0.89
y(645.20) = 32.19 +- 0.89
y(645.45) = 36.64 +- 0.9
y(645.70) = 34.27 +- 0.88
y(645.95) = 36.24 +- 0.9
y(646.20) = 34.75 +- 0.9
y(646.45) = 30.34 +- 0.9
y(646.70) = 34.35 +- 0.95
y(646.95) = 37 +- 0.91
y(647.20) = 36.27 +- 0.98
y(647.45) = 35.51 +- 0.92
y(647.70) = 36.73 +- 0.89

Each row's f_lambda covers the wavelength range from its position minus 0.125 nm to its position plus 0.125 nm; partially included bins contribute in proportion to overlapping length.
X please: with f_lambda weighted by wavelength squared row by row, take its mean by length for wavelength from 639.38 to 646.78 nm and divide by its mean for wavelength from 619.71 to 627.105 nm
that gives 1.3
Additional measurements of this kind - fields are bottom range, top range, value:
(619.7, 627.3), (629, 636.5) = 1.20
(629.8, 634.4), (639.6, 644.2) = 1.07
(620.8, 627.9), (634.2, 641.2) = 1.23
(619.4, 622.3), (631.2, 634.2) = 1.22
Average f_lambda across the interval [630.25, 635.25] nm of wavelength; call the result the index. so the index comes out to 32.4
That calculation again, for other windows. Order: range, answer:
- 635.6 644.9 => 32.8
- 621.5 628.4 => 27.3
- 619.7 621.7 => 28.1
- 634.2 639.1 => 32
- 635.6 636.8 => 32.1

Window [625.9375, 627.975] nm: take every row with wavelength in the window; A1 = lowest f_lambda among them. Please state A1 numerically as 25.18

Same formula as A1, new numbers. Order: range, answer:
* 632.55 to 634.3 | 31.2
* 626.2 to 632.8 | 26.19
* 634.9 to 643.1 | 28.38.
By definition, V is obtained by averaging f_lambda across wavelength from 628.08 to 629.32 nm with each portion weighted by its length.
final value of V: 29.3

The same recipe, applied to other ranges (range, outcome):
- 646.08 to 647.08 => 34.1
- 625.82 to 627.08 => 28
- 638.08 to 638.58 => 29.1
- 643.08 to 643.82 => 34.1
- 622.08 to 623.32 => 26.1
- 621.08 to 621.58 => 28.6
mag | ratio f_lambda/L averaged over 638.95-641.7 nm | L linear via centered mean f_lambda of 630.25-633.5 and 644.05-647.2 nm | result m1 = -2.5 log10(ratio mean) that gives 0.02 mag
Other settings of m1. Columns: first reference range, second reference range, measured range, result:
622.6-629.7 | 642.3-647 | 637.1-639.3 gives 0.03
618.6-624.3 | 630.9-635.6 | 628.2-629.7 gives 0.05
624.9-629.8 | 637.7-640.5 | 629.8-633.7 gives -0.08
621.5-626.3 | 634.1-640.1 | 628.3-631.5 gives -0.04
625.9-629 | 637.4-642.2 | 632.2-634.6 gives -0.09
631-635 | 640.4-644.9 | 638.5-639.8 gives 0.06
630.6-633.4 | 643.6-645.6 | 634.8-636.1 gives 0.01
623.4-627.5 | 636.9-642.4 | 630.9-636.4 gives -0.07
